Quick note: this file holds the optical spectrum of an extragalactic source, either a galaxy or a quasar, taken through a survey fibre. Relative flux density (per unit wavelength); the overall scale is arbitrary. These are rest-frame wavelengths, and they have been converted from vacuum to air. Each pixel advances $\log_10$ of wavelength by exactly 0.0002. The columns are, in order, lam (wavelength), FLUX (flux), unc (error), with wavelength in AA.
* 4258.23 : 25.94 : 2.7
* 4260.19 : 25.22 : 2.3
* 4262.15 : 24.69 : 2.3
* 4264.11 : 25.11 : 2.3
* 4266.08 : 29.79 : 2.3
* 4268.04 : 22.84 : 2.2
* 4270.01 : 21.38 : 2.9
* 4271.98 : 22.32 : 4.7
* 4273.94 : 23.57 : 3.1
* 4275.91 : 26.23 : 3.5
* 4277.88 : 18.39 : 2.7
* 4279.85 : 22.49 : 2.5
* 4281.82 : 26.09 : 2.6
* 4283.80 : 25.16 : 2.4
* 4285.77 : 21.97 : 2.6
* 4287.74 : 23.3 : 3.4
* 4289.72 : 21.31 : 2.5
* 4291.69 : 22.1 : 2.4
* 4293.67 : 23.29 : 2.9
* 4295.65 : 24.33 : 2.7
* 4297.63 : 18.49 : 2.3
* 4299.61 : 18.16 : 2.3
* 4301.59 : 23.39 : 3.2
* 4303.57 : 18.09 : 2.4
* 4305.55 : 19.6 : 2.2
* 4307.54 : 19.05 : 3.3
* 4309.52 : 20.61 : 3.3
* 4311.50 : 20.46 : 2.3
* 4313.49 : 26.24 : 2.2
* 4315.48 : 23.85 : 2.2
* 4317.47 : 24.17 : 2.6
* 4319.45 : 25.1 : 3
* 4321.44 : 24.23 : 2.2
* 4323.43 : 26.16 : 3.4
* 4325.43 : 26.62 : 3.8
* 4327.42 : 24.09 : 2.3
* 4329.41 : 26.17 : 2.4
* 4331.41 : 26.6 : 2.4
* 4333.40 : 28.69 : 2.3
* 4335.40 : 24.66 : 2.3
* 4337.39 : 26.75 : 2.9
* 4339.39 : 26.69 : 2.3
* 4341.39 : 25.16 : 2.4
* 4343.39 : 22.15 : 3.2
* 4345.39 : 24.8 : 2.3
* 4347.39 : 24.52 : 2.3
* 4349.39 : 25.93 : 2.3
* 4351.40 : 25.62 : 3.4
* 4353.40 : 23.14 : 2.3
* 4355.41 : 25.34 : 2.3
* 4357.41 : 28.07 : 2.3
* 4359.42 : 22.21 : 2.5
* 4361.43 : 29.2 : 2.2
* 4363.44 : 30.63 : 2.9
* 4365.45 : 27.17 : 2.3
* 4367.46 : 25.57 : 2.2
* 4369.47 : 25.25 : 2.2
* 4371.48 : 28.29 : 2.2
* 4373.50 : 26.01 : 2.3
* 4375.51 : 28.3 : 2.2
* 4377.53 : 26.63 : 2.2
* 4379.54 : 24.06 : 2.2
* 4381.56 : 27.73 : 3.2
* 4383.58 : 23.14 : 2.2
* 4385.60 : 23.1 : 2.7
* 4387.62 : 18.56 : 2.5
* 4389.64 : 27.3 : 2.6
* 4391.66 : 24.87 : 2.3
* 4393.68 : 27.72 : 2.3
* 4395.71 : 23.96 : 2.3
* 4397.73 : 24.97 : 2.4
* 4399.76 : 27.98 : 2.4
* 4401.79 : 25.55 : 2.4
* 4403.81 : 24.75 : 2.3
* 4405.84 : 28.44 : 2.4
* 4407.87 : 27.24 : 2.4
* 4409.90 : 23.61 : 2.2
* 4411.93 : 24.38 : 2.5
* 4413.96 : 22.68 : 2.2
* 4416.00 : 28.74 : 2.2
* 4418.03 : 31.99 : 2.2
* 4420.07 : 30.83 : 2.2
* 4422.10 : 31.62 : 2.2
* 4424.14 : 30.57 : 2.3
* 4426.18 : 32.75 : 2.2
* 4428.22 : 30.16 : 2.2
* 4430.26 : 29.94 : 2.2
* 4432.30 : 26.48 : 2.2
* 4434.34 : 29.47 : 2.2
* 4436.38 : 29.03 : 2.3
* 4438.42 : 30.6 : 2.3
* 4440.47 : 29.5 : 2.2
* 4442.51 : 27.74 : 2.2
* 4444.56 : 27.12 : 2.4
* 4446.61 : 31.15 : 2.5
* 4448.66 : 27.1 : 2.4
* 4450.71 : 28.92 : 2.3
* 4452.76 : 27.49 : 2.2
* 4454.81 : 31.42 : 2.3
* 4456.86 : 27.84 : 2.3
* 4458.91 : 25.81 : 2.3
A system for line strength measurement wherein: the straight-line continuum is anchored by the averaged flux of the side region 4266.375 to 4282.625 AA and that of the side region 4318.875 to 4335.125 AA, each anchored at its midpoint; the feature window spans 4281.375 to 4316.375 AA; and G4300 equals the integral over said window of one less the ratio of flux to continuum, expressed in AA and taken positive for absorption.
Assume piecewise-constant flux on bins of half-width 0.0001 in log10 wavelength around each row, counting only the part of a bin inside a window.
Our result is 3.61 AA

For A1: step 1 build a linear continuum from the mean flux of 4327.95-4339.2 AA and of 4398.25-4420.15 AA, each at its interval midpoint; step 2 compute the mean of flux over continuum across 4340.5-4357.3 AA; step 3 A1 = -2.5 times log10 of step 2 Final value 0.075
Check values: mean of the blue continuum 26.5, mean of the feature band 24.8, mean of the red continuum 26.7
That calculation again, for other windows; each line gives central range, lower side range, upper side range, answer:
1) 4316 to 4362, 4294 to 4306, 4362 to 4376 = -0.049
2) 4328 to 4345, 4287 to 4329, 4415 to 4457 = -0.073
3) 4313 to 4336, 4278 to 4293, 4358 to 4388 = -0.056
